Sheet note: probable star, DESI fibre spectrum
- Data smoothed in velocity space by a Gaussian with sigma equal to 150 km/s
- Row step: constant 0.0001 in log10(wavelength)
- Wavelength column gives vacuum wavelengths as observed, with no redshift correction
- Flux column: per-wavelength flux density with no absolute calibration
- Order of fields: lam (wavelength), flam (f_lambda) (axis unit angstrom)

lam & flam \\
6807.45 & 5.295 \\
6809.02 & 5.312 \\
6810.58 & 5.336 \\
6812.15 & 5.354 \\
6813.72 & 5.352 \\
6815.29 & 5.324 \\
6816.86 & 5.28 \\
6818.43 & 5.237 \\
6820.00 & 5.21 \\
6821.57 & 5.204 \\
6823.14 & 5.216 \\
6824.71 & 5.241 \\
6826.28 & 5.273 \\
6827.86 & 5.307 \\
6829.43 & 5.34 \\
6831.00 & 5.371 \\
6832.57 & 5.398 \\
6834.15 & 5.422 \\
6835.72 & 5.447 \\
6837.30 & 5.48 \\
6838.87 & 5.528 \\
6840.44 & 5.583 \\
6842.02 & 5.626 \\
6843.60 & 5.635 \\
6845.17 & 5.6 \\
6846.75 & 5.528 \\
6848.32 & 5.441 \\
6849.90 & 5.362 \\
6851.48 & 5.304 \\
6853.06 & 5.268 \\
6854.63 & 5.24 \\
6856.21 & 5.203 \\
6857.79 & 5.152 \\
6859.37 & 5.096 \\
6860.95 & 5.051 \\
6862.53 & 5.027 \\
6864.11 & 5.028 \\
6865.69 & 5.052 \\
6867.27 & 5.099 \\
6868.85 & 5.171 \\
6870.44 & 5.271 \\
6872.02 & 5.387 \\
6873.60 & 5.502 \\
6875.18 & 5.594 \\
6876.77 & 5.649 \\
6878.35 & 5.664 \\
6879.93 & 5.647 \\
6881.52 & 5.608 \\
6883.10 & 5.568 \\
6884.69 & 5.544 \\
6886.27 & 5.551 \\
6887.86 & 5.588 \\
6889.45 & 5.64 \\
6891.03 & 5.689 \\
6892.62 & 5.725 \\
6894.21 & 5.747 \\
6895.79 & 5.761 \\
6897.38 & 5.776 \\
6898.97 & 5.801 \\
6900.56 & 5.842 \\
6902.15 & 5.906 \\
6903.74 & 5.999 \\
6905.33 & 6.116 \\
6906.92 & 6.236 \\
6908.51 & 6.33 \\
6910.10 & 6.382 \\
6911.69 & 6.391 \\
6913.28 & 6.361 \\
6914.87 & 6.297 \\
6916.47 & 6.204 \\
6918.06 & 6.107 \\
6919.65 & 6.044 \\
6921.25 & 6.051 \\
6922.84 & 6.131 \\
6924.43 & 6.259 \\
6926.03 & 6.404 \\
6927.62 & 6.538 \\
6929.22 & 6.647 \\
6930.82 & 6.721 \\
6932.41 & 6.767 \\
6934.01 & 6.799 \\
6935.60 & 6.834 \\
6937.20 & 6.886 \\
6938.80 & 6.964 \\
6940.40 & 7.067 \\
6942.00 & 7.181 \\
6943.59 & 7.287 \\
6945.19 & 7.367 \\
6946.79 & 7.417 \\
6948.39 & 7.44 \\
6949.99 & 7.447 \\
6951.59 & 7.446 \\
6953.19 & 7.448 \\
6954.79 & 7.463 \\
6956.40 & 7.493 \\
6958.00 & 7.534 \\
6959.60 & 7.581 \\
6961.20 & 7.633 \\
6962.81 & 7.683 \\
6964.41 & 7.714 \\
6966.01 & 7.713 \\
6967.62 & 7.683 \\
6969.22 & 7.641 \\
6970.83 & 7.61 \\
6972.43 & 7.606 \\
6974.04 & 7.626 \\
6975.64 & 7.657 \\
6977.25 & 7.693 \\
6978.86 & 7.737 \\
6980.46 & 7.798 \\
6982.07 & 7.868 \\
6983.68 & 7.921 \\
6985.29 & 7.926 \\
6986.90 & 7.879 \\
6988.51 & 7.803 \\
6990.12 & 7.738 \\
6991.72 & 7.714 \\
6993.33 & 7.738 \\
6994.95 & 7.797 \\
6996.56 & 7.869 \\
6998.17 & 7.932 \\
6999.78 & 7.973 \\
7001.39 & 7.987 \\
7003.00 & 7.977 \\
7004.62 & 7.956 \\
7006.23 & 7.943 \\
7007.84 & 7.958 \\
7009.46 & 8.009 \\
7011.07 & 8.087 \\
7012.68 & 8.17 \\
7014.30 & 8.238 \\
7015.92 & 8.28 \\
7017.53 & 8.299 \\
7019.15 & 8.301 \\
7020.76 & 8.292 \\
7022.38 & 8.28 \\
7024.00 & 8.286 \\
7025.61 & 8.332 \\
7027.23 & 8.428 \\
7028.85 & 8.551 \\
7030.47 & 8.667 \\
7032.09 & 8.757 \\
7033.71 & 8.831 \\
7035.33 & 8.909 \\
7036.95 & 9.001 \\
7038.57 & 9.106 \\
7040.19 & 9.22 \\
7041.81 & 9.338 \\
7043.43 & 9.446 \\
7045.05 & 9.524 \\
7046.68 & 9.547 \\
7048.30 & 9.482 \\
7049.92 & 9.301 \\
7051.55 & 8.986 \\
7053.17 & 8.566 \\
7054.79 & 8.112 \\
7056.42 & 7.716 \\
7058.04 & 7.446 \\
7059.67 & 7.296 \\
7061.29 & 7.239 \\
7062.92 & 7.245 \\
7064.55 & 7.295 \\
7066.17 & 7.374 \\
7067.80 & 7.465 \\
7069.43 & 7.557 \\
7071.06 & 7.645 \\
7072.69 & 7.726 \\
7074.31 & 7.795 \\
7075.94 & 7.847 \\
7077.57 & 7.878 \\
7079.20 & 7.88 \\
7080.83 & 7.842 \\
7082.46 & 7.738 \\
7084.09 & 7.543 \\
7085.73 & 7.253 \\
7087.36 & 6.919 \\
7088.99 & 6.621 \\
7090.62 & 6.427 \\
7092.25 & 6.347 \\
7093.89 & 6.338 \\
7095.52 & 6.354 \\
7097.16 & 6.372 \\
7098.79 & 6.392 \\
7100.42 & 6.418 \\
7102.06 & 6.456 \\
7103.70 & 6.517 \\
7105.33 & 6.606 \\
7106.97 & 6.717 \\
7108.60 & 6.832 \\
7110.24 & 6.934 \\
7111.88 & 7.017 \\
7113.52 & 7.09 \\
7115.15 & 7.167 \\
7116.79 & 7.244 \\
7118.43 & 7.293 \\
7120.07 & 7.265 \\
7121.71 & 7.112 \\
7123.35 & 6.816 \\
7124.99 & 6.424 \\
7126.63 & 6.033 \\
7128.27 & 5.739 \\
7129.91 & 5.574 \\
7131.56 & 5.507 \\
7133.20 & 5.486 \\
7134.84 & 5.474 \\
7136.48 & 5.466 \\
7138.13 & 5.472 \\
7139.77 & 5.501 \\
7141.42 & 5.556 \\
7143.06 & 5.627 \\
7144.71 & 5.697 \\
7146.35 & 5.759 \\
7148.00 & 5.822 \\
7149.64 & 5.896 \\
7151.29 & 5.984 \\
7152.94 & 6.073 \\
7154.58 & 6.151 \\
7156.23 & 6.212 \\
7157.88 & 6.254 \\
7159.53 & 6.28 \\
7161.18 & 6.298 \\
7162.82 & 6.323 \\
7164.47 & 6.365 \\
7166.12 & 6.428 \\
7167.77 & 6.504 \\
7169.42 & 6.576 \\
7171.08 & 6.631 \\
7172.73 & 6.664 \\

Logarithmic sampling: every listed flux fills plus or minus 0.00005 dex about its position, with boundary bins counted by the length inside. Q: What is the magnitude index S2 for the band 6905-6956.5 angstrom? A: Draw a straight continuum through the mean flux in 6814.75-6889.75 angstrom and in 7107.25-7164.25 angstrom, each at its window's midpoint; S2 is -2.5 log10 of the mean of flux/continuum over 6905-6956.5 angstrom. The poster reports -0.20 mag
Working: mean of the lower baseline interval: 5.37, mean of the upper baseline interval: 6.22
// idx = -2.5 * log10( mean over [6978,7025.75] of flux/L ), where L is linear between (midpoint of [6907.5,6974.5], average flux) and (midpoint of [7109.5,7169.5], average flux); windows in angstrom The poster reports -0.18 mag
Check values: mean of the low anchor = 7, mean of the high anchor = 6.22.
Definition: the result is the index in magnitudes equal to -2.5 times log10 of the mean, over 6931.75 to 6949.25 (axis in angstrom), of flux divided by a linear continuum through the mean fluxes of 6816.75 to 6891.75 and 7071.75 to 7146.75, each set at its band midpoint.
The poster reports -0.22 mag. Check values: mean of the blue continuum 5.38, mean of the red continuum 6.62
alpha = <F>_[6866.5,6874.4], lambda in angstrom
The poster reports 5.29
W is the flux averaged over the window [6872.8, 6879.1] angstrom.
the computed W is 5.6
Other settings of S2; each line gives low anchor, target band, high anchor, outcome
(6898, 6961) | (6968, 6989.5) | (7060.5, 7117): -0.14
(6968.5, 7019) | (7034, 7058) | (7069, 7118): -0.20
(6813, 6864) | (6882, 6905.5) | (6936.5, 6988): 0.11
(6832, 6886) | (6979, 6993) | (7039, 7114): -0.18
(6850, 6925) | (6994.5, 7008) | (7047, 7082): -0.12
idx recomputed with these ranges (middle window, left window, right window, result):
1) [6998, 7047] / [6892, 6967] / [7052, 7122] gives -0.212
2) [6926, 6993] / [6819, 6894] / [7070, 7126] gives -0.215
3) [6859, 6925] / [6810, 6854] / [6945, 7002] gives 0.112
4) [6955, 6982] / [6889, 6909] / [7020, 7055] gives -0.038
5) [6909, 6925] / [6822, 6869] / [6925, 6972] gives 0.073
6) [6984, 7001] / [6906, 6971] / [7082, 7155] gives -0.159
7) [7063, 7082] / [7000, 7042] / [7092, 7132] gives -0.039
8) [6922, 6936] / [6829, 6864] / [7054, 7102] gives -0.092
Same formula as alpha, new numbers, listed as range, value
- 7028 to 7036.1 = 8.74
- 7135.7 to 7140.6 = 5.47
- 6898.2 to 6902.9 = 5.85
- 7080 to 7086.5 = 7.59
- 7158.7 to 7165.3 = 6.32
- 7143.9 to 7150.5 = 5.8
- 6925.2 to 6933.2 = 6.61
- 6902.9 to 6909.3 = 6.17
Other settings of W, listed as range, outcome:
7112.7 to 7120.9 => 7.21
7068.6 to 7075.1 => 7.68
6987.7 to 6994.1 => 7.76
